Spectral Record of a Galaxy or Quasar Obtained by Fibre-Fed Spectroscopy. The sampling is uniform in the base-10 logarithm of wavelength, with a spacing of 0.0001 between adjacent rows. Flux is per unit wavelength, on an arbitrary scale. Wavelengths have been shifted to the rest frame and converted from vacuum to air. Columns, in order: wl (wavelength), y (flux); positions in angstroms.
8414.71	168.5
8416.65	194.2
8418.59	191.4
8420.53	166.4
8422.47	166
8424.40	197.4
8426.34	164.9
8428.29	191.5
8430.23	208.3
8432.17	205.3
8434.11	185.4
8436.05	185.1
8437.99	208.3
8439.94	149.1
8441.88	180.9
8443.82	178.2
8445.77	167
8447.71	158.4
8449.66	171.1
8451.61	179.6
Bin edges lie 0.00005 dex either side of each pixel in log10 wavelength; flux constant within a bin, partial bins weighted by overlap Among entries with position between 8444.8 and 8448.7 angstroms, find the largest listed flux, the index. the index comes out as 167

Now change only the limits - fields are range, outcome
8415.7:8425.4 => 197.4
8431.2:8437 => 205.3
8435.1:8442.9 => 208.3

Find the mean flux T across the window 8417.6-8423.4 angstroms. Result 175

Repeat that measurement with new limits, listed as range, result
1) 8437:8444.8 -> 179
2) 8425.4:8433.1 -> 192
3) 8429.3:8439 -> 198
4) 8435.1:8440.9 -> 181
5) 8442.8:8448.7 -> 168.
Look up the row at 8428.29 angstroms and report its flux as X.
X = 191.5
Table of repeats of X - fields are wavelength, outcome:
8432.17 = 205.3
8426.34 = 164.9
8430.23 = 208.3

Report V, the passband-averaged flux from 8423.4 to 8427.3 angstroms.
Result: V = 181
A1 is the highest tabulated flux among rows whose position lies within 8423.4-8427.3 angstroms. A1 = 197.4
